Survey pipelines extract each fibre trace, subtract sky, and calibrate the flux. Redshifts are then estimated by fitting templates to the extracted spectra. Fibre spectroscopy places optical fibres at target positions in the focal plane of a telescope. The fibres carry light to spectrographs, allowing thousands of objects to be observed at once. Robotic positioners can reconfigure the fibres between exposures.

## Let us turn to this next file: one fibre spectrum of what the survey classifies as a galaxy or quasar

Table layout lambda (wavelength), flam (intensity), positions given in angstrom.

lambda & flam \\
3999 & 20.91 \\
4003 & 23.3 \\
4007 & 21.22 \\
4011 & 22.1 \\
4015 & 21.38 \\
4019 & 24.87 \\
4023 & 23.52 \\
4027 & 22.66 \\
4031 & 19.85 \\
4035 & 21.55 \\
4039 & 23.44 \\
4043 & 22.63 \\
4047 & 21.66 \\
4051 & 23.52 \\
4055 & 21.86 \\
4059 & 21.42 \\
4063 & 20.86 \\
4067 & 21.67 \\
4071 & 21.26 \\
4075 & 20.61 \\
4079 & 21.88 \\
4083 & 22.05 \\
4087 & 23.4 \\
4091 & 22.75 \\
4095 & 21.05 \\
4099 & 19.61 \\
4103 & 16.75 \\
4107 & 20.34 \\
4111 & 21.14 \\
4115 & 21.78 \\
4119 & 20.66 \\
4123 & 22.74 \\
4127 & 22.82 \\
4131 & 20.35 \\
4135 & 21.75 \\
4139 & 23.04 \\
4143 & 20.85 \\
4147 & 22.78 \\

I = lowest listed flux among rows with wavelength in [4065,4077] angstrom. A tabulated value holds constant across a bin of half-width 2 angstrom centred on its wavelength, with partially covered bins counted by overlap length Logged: 20.61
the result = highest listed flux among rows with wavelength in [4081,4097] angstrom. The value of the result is 23.4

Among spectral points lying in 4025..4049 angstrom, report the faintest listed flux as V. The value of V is 19.85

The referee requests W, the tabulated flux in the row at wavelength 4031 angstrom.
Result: 19.85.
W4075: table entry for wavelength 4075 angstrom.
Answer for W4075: 20.61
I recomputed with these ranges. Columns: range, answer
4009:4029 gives 21.38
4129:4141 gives 20.35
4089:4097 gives 21.05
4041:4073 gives 20.86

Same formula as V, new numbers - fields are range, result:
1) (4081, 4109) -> 16.75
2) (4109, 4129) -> 20.66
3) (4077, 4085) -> 21.88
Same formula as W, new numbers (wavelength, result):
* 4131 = 20.35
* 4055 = 21.86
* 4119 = 20.66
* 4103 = 16.75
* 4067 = 21.67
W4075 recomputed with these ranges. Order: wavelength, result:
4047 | 21.66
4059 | 21.42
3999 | 20.91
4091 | 22.75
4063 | 20.86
